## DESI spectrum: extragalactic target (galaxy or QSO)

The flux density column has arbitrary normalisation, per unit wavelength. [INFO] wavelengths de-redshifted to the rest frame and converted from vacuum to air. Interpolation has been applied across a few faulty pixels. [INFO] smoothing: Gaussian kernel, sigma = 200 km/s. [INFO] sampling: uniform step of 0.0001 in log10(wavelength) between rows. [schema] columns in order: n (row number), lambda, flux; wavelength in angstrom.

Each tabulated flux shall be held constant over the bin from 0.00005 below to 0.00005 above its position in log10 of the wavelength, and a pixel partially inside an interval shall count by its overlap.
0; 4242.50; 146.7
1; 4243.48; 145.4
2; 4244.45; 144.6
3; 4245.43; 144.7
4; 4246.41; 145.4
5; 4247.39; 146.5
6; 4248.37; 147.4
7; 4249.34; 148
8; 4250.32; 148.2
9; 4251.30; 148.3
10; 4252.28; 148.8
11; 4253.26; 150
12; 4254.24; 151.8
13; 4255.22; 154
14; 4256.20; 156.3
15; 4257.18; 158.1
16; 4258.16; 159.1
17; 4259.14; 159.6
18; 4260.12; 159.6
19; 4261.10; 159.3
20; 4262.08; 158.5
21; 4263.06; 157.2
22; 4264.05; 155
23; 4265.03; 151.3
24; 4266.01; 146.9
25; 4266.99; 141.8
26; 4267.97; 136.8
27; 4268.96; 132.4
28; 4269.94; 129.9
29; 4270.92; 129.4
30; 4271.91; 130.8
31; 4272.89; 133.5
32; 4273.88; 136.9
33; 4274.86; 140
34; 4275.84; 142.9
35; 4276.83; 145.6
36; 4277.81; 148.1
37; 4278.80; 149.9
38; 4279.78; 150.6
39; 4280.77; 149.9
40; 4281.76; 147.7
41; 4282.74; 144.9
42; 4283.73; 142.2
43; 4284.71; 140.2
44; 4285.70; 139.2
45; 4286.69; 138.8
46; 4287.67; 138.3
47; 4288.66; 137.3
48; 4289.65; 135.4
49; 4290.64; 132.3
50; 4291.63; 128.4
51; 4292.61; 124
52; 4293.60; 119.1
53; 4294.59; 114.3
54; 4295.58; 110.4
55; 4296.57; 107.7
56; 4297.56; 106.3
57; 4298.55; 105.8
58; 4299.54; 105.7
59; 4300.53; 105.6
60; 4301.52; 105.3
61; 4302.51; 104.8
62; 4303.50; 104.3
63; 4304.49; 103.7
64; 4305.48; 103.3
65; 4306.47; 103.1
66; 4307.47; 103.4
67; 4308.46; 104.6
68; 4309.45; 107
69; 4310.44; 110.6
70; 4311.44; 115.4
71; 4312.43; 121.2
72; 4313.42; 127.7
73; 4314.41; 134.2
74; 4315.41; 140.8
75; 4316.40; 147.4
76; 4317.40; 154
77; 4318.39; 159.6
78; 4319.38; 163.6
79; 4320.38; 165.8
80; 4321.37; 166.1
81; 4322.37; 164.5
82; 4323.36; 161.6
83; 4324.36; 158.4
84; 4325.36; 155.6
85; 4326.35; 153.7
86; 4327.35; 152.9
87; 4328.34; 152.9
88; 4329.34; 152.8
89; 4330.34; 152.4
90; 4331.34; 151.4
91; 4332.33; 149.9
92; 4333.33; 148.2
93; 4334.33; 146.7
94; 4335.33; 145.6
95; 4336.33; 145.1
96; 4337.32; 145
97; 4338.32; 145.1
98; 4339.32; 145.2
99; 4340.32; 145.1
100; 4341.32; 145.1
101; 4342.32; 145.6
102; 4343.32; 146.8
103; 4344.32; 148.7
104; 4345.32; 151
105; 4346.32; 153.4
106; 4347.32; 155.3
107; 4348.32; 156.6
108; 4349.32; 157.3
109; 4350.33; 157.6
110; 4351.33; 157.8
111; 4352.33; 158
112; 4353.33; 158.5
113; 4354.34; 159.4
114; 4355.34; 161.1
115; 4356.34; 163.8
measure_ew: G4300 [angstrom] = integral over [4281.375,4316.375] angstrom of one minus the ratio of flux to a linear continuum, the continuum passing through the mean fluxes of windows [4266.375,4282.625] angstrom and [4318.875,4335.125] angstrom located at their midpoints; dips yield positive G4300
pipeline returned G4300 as 6.36 angstrom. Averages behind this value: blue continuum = 141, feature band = 121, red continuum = 156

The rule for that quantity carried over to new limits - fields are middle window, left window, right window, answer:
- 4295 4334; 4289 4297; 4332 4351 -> 0.8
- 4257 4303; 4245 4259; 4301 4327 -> 2.2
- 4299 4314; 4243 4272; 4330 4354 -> 4.1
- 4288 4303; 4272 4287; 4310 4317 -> 2.2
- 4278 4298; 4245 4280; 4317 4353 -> 2.2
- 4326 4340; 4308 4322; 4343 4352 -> -0.2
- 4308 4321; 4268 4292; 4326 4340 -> 0.9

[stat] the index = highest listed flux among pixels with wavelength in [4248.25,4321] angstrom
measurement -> 165.8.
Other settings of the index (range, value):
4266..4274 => 146.9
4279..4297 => 150.6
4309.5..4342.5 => 166.1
